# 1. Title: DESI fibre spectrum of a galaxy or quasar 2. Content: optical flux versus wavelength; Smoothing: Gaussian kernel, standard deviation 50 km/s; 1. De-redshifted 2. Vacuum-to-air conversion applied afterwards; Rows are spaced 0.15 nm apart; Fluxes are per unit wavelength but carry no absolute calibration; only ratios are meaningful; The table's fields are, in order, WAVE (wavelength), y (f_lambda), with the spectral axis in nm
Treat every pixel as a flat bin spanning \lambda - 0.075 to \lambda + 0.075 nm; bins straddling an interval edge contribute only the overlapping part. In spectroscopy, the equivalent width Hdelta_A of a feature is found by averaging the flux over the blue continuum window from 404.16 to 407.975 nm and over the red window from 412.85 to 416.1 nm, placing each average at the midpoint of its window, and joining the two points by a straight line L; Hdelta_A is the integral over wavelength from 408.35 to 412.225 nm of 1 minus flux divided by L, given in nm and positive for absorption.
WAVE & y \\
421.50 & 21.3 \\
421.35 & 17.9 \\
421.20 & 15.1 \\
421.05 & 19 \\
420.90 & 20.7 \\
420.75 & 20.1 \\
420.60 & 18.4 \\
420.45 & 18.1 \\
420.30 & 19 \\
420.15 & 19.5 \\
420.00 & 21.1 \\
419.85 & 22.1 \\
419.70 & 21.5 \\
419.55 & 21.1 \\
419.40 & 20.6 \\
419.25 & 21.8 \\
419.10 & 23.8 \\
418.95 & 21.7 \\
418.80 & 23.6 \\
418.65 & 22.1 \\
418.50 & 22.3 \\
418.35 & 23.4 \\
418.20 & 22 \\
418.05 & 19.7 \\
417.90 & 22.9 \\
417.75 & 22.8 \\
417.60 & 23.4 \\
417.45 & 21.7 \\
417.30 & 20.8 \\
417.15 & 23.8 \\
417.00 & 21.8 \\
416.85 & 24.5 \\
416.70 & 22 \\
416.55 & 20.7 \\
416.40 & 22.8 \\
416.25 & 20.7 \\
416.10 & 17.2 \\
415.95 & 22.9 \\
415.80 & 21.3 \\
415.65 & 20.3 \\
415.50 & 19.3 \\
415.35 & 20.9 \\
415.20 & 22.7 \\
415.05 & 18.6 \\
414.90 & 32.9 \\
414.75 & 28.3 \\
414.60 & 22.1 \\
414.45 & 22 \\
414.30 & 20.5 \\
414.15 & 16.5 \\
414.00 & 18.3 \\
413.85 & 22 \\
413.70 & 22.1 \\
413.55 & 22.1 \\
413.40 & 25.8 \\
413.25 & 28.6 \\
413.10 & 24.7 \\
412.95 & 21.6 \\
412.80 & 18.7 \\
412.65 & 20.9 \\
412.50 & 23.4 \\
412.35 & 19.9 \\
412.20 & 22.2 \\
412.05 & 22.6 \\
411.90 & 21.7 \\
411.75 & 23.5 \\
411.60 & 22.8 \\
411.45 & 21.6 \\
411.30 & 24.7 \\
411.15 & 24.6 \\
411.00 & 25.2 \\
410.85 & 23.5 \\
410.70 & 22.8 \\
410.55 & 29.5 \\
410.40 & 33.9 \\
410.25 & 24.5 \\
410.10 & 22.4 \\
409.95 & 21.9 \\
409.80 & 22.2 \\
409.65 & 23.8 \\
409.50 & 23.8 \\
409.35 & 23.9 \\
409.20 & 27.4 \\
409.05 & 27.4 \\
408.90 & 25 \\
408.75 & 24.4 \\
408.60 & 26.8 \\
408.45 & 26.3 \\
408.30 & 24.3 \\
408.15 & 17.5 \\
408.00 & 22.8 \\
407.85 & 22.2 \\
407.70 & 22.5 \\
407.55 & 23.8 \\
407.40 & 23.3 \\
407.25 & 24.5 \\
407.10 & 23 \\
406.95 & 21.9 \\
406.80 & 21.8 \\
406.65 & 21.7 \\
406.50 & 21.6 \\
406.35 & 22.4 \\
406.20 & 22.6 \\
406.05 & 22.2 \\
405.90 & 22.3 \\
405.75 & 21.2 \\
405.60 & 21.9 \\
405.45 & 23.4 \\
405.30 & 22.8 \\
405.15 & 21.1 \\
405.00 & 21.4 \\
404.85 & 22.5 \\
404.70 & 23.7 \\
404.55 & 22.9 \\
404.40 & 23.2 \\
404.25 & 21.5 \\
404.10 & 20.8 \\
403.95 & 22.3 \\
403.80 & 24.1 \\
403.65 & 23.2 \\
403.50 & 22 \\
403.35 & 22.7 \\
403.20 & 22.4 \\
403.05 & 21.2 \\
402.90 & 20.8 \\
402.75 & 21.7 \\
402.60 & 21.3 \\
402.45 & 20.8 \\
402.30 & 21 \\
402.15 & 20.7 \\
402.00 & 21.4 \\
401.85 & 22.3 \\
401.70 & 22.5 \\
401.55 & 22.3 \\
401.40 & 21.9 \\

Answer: -0.37 nm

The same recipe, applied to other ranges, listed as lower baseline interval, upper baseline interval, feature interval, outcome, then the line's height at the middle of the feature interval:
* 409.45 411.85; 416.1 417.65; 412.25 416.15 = 0.15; 23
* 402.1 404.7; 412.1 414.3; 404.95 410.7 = -0.43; 21.9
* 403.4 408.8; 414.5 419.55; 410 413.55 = -0.22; 22.5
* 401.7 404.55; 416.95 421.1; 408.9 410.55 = -0.28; 21.7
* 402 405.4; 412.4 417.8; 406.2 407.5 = -0.03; 22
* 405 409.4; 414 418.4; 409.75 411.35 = -0.17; 22.7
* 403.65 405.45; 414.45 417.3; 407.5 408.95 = -0.07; 22.4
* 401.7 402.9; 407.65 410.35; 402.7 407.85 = 0.03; 22.5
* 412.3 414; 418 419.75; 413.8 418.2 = 0.09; 22.3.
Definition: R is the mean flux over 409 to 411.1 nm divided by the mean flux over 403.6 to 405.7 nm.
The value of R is 1.1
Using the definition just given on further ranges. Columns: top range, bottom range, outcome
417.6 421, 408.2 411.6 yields 0.86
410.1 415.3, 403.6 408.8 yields 1.03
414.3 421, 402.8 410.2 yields 0.95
